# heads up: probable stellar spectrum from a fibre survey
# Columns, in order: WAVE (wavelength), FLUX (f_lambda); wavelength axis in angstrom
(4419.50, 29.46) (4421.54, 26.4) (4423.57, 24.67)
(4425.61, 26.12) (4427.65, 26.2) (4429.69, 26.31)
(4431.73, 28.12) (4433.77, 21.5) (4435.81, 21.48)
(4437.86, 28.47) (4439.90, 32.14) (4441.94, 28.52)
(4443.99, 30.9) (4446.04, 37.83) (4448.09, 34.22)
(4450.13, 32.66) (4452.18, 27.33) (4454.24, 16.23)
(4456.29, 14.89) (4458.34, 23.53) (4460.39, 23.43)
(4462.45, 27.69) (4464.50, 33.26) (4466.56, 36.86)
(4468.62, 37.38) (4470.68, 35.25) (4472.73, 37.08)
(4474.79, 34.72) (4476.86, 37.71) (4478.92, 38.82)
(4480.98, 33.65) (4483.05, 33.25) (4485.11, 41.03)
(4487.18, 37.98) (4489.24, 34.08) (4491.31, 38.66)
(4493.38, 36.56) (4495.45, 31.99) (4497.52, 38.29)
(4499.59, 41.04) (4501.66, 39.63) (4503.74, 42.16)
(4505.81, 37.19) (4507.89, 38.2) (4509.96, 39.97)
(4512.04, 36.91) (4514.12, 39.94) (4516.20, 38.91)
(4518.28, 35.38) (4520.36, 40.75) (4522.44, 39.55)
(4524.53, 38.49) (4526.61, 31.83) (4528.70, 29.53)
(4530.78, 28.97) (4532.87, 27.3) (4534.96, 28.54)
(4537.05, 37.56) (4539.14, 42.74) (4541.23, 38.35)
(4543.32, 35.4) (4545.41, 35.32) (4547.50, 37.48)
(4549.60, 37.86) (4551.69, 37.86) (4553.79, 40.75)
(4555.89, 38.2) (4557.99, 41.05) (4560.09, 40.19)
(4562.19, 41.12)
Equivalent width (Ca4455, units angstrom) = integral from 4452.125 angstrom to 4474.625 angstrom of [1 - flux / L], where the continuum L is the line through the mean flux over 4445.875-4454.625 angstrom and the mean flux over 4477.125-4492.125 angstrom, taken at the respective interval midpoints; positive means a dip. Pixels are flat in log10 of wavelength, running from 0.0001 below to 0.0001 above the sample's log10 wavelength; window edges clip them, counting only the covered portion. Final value 2.8 angstrom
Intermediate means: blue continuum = 29.8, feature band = 28.7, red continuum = 36.8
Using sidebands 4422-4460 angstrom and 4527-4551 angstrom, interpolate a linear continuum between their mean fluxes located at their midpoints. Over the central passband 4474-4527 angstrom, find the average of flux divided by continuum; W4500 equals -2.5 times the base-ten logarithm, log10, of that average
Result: -0.20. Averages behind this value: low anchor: 26.7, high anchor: 34.4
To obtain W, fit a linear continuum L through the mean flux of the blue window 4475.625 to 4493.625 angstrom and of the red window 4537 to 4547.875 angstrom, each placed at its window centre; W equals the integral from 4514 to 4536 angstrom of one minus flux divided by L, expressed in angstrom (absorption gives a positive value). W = 1.9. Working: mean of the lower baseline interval 36.8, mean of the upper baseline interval 37.9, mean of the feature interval 34.2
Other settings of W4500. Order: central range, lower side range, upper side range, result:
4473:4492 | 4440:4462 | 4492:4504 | -0.07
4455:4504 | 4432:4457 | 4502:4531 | -0.07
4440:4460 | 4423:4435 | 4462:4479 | 0.10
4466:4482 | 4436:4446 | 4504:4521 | -0.08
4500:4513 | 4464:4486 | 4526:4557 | -0.10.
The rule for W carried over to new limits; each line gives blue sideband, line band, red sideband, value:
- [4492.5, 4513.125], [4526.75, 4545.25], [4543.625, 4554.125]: 2.03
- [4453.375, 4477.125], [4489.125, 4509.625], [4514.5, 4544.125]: -3.33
